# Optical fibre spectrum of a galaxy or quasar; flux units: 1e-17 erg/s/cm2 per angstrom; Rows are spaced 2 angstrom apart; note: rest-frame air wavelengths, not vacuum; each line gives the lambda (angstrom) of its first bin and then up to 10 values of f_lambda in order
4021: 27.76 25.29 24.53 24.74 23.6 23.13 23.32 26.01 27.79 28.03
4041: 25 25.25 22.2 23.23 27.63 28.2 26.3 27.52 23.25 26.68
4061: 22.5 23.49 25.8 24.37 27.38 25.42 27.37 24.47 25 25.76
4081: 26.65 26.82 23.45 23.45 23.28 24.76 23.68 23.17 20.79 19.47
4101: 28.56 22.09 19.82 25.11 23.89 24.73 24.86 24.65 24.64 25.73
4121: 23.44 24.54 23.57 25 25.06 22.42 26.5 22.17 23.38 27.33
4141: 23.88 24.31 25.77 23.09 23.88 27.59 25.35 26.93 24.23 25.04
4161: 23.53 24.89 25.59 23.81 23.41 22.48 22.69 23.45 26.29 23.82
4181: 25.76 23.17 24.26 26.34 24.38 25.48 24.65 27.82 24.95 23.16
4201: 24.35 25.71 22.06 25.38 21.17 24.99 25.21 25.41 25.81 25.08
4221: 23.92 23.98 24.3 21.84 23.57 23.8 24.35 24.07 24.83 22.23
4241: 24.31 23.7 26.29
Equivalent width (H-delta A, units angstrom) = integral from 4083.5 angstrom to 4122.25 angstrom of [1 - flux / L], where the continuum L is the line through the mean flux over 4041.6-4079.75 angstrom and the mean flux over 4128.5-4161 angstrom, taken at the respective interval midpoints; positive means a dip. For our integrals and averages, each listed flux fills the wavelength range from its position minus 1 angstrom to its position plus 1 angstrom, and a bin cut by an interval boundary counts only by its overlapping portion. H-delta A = 2.1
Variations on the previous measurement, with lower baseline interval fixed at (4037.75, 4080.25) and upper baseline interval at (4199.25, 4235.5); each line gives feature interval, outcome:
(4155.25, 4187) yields 0.3 angstrom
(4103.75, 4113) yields 0.6 angstrom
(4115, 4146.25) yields 0.5 angstrom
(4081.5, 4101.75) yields 1.2 angstrom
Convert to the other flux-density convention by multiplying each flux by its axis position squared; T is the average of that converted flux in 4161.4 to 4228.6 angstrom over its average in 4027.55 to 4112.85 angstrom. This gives 1.05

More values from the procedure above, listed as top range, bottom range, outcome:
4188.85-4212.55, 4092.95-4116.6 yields 1.10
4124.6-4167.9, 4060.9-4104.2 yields 1.04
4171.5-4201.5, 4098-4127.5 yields 1.07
